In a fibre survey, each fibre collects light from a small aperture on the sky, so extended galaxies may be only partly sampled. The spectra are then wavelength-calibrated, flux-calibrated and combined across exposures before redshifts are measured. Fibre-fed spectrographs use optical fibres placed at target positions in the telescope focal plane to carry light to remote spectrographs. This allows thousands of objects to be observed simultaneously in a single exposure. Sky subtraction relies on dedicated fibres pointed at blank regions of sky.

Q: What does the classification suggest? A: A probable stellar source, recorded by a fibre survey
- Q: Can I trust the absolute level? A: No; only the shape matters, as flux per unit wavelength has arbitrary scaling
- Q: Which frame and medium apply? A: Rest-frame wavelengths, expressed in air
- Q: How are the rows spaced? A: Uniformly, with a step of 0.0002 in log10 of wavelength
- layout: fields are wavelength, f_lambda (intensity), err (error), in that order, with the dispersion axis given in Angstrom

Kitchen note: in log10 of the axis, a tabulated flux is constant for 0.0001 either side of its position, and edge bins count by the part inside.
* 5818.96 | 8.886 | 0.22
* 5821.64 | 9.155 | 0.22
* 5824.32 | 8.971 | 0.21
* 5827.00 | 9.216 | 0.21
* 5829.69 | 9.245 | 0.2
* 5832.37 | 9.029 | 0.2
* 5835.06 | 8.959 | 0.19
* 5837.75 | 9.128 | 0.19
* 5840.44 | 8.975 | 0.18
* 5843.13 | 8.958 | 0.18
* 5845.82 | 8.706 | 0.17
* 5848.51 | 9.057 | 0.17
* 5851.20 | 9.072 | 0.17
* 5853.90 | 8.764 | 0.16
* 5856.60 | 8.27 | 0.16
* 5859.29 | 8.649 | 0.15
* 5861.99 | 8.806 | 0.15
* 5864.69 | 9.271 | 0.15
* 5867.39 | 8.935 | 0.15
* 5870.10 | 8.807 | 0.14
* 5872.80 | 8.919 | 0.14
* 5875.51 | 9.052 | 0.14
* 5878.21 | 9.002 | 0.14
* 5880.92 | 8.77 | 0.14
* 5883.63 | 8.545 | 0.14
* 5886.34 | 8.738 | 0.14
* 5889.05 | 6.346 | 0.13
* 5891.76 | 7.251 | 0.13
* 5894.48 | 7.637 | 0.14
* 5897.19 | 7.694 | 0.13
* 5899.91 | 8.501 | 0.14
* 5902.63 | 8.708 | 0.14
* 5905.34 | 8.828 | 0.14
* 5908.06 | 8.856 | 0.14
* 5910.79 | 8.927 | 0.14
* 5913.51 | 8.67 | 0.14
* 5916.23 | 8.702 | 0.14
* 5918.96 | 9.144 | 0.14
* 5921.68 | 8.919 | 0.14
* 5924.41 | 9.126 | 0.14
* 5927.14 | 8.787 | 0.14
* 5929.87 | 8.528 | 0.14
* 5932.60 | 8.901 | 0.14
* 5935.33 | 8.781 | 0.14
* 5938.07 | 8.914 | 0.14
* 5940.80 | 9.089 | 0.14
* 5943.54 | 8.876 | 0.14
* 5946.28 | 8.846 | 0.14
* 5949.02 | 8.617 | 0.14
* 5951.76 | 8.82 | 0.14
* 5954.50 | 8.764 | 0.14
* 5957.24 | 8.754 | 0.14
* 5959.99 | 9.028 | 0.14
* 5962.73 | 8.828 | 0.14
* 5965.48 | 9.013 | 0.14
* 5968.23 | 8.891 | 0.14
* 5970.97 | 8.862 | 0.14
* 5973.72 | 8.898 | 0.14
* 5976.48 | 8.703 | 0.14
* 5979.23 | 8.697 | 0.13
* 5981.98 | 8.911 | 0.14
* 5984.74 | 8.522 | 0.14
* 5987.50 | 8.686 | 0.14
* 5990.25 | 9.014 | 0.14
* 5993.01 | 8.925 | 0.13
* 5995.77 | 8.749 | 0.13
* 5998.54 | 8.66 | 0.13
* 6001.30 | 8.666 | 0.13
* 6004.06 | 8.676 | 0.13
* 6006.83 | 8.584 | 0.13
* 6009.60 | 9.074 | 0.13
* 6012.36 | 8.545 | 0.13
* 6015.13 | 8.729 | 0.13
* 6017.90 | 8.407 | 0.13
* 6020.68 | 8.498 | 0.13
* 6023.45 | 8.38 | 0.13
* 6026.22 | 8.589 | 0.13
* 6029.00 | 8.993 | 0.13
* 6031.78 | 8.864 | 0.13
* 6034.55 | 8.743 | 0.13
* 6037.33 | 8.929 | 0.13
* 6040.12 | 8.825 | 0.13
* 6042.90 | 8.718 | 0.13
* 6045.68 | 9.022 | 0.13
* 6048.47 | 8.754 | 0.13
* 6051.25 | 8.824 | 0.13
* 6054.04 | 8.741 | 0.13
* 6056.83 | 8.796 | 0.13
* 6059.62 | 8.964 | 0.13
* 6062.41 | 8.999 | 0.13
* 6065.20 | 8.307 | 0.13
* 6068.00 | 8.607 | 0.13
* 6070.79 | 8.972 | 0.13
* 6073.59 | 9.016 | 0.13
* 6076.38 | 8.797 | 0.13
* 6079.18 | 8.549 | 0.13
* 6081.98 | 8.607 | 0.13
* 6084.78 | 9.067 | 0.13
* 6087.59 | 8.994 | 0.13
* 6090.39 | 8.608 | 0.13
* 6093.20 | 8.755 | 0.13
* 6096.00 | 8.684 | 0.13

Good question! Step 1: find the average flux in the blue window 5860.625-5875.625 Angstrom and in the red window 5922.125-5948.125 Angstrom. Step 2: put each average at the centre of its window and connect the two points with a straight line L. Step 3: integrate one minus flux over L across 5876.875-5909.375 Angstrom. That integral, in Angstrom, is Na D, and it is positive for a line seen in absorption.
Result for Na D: 2.5 Angstrom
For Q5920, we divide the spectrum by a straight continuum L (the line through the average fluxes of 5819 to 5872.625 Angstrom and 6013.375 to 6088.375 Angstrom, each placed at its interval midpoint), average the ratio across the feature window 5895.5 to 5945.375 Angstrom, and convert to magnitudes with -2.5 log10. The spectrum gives 0.01 mag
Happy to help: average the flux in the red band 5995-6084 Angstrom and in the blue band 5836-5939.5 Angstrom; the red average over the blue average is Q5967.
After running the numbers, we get 1.01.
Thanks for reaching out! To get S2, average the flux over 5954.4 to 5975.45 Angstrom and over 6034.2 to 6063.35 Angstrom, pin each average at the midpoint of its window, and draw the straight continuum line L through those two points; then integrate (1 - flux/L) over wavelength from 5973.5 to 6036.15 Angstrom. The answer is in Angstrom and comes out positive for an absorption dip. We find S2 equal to 1.1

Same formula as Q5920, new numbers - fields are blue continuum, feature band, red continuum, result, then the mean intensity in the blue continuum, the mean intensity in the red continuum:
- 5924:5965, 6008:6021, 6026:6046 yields 0.022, 8.84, 8.84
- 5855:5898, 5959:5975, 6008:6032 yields -0.043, 8.43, 8.66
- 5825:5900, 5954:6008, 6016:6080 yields -0.009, 8.66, 8.75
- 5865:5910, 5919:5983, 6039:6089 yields -0.036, 8.44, 8.81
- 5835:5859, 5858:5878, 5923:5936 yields -0.009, 8.86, 8.83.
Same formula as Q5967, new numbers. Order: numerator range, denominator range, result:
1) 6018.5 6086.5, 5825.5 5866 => 0.98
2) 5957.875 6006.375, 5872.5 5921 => 1.04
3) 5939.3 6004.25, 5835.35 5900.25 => 1.03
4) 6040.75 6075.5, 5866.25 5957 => 1.02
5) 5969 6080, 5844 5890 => 1.01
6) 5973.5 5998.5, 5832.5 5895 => 1.01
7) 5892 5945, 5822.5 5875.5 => 0.97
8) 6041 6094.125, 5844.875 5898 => 1.03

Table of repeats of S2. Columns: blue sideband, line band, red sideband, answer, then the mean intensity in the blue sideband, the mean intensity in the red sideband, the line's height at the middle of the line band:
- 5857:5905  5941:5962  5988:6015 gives -0.5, 8.45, 8.76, 8.64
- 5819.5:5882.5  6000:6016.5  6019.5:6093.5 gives 0.2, 8.94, 8.78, 8.82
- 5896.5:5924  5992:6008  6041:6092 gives 0.1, 8.73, 8.8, 8.77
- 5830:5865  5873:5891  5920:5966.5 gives 1.0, 8.9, 8.86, 8.88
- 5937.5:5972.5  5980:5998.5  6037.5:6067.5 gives 0.1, 8.87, 8.79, 8.84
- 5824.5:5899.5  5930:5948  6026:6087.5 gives -0.3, 8.66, 8.81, 8.72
